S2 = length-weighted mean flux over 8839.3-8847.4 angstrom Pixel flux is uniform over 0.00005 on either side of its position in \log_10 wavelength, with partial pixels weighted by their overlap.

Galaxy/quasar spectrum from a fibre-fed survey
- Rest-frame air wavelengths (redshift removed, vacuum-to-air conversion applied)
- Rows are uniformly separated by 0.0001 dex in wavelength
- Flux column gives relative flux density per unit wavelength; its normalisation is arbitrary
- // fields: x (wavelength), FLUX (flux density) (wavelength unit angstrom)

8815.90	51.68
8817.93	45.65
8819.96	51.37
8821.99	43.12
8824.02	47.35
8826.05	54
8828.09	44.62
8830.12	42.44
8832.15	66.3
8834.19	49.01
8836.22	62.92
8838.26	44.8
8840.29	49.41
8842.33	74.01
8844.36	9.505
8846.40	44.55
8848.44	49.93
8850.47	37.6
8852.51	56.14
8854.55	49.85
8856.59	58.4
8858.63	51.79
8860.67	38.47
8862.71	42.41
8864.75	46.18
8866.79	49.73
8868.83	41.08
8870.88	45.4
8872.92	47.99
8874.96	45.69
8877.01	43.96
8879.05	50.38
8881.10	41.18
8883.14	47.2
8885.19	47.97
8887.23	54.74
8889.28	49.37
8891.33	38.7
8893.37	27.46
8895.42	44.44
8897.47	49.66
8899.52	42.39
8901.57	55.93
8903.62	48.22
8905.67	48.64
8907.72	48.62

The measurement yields 44.3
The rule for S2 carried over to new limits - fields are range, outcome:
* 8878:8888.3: 48.3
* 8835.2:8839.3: 53.9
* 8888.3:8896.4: 39.9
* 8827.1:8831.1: 43.6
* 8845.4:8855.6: 47.7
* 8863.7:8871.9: 45.6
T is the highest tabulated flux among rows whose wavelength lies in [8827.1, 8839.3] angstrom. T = 66.3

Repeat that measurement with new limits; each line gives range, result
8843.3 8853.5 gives 56.14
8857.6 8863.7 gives 51.79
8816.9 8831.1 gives 54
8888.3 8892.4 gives 49.37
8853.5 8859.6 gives 58.4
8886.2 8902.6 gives 55.93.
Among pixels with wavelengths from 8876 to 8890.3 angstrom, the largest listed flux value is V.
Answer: 54.74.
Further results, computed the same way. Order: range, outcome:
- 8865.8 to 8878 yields 49.73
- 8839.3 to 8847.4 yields 74.01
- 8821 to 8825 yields 47.35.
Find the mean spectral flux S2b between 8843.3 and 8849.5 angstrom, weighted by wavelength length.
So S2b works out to 35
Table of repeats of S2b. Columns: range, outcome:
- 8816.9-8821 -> 48.5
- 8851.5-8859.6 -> 54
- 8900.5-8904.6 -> 52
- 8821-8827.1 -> 48.1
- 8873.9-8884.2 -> 45.7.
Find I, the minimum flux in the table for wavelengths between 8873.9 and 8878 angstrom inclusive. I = 43.96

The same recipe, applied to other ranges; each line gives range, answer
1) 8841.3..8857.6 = 9.505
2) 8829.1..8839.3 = 42.44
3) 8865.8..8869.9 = 41.08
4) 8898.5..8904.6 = 42.39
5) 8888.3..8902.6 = 27.46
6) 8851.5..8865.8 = 38.47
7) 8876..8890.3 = 41.18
